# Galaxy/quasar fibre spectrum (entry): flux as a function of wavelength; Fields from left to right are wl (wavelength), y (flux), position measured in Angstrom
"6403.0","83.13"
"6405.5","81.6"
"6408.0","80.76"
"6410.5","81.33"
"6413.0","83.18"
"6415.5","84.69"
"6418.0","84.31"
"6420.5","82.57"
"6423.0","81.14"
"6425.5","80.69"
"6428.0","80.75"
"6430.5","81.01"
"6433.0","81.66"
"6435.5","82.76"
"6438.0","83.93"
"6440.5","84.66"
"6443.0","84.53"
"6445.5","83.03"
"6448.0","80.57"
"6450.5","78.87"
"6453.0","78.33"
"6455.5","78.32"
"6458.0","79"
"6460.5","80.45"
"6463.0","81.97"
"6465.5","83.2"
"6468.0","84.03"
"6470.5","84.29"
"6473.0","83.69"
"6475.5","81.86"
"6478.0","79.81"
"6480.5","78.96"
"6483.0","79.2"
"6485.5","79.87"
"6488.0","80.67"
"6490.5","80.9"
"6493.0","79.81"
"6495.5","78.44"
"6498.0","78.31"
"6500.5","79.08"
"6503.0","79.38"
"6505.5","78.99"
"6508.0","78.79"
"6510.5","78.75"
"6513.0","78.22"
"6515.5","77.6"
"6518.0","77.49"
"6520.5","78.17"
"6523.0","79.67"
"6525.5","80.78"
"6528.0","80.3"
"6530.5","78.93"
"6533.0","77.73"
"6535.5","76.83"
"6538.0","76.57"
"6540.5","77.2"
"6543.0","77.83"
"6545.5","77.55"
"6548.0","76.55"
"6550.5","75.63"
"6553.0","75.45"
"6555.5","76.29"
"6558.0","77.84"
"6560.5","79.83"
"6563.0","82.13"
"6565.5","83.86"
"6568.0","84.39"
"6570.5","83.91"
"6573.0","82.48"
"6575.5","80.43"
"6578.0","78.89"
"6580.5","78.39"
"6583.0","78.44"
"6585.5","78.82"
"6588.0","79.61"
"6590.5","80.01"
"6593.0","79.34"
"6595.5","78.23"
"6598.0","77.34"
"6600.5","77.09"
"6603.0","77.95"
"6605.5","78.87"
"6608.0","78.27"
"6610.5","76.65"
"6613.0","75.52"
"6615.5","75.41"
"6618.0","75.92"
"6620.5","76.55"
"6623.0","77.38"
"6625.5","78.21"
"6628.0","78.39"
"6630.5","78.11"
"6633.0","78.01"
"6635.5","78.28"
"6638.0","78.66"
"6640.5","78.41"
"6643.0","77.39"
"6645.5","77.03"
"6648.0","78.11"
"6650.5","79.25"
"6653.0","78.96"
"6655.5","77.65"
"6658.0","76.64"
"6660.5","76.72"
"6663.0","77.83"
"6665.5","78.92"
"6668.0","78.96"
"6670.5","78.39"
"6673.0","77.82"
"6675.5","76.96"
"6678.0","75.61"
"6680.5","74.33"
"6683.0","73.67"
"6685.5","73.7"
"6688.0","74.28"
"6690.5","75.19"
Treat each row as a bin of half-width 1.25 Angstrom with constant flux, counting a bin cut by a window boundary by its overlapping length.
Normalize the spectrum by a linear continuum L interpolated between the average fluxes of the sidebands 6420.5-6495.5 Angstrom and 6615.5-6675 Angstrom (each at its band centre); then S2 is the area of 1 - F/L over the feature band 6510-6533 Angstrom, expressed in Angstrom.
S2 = 0.4 Angstrom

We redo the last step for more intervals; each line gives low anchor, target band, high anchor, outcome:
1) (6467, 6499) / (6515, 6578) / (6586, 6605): 0.4 Angstrom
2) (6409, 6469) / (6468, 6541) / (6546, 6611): 1.0 Angstrom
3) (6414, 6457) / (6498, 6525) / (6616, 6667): 0.6 Angstrom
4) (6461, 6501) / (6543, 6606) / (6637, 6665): 0.1 Angstrom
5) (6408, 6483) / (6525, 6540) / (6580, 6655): 0.3 Angstrom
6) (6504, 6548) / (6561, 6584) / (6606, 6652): -1.0 Angstrom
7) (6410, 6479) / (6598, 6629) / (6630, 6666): 0.6 Angstrom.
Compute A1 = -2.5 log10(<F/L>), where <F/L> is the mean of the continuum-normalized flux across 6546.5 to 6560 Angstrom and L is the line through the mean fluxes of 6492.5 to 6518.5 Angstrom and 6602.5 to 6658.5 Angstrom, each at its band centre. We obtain 0.02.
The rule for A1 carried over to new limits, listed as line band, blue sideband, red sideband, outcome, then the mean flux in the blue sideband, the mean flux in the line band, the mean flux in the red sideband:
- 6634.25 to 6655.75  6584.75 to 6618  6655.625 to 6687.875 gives -0.02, 77.8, 78.2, 76.6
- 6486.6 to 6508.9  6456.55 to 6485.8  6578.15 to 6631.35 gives 0.02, 81.4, 79.4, 77.9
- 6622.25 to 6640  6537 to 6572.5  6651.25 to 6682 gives 0.00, 79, 78.2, 77.4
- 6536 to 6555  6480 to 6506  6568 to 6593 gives 0.05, 79.4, 76.7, 80.3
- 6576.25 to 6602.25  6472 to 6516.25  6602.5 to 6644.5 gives -0.01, 79.6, 78.6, 77.5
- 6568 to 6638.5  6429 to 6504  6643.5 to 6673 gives 0.01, 81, 78.5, 78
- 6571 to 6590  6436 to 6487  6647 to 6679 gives -0.01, 81.4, 79.8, 77.8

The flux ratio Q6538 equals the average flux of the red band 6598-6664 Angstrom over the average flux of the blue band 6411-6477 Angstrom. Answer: 0.95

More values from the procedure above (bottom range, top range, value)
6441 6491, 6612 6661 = 0.96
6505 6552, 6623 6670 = 1.00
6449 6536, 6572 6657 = 0.98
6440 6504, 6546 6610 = 0.98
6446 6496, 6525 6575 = 0.98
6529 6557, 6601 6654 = 1.01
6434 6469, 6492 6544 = 0.96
